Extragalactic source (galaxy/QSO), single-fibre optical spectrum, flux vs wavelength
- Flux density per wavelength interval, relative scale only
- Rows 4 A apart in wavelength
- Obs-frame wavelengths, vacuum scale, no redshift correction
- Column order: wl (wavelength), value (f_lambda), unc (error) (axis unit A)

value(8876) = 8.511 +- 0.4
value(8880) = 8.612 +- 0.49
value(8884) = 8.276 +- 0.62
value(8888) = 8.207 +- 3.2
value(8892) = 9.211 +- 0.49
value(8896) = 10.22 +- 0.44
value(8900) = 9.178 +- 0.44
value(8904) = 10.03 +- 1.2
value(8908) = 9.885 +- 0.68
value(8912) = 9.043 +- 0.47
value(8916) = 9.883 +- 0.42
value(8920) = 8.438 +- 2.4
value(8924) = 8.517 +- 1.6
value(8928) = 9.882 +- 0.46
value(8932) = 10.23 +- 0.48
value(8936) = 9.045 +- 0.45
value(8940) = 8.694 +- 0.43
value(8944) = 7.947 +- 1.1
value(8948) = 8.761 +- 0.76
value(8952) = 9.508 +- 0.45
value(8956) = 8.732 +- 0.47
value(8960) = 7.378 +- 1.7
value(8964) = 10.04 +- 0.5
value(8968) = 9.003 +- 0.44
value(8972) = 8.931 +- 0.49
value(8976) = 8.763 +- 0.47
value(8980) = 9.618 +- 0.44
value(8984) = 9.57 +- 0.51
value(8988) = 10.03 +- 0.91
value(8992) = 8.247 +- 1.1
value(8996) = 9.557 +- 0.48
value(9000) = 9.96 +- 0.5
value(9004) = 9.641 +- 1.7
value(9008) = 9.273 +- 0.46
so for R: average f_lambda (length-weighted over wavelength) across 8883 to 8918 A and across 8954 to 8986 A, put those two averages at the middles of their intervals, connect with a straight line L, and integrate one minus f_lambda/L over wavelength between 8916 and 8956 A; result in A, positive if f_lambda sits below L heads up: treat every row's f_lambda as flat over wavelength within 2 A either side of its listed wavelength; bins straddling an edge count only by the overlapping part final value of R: 0.6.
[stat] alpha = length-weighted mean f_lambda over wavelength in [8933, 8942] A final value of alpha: 9.02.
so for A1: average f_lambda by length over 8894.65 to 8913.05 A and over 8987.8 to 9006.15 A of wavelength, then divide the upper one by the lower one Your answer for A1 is 0.97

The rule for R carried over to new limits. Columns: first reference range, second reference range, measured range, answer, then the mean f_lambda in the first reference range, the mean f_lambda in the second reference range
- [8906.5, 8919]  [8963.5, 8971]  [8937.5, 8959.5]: 1.76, 9.5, 9.34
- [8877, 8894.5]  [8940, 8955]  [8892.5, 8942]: -4.21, 8.62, 8.73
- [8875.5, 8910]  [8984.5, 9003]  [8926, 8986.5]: 1.74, 9.15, 9.47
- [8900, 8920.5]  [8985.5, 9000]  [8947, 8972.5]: 1.40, 9.5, 9.38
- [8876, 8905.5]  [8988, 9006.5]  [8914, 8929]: 0.04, 9.05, 9.42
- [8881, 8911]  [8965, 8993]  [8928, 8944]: 0.04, 9.26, 9.23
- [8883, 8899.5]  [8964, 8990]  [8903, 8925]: -0.42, 9.04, 9.37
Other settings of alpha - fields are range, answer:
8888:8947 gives 9.25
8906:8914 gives 9.46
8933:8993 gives 8.98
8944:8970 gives 8.83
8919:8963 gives 8.87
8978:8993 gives 9.44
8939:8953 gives 8.67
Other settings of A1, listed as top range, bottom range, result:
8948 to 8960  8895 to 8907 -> 0.90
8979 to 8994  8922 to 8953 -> 1.03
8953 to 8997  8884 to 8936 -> 0.97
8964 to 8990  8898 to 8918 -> 0.98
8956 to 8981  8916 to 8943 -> 0.97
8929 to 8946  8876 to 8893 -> 1.06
